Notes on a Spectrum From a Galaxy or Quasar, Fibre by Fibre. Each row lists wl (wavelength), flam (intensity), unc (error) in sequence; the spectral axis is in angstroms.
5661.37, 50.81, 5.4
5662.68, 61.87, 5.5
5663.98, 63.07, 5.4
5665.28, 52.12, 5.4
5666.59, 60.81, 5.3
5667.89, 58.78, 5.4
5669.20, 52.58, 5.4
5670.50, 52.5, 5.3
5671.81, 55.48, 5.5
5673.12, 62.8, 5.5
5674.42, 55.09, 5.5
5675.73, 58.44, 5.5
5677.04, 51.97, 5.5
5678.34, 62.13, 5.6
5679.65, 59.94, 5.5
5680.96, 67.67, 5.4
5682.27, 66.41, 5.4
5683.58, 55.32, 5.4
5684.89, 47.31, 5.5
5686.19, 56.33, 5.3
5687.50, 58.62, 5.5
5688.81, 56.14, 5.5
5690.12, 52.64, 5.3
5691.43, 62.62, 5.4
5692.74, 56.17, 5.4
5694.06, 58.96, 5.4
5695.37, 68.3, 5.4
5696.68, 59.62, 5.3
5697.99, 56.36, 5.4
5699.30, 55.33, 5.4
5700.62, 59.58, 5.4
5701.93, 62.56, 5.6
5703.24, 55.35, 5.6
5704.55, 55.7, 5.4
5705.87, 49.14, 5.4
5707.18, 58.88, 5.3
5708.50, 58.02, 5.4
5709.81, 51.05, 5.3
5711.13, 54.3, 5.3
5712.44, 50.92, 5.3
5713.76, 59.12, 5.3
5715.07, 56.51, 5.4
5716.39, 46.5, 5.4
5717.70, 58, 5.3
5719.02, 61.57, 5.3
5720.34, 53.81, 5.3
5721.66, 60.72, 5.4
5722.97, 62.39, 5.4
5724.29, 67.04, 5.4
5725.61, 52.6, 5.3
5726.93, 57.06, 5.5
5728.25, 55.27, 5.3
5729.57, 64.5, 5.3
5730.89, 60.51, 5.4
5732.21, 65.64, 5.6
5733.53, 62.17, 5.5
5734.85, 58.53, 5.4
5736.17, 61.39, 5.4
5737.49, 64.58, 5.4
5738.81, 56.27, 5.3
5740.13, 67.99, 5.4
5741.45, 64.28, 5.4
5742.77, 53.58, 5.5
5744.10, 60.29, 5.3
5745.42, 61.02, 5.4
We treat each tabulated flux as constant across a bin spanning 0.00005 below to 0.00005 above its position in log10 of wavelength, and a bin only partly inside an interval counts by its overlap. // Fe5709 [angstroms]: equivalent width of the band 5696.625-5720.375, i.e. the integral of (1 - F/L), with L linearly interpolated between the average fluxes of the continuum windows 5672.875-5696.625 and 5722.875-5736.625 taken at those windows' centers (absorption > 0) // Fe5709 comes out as 1.5 angstroms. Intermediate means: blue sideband 58.7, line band 55.9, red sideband 60.5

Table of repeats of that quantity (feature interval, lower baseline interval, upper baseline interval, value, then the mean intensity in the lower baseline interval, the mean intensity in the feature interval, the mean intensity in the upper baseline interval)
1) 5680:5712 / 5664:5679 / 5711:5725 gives -0.21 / 56.9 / 57.6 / 57.5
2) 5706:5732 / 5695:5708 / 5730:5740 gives 1.14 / 57.9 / 57.3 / 61.8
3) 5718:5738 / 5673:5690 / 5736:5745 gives 0.03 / 58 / 60.4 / 61.2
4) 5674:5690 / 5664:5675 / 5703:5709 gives -0.45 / 56.7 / 57.8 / 55.3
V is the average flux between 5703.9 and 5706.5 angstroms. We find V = 52.3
